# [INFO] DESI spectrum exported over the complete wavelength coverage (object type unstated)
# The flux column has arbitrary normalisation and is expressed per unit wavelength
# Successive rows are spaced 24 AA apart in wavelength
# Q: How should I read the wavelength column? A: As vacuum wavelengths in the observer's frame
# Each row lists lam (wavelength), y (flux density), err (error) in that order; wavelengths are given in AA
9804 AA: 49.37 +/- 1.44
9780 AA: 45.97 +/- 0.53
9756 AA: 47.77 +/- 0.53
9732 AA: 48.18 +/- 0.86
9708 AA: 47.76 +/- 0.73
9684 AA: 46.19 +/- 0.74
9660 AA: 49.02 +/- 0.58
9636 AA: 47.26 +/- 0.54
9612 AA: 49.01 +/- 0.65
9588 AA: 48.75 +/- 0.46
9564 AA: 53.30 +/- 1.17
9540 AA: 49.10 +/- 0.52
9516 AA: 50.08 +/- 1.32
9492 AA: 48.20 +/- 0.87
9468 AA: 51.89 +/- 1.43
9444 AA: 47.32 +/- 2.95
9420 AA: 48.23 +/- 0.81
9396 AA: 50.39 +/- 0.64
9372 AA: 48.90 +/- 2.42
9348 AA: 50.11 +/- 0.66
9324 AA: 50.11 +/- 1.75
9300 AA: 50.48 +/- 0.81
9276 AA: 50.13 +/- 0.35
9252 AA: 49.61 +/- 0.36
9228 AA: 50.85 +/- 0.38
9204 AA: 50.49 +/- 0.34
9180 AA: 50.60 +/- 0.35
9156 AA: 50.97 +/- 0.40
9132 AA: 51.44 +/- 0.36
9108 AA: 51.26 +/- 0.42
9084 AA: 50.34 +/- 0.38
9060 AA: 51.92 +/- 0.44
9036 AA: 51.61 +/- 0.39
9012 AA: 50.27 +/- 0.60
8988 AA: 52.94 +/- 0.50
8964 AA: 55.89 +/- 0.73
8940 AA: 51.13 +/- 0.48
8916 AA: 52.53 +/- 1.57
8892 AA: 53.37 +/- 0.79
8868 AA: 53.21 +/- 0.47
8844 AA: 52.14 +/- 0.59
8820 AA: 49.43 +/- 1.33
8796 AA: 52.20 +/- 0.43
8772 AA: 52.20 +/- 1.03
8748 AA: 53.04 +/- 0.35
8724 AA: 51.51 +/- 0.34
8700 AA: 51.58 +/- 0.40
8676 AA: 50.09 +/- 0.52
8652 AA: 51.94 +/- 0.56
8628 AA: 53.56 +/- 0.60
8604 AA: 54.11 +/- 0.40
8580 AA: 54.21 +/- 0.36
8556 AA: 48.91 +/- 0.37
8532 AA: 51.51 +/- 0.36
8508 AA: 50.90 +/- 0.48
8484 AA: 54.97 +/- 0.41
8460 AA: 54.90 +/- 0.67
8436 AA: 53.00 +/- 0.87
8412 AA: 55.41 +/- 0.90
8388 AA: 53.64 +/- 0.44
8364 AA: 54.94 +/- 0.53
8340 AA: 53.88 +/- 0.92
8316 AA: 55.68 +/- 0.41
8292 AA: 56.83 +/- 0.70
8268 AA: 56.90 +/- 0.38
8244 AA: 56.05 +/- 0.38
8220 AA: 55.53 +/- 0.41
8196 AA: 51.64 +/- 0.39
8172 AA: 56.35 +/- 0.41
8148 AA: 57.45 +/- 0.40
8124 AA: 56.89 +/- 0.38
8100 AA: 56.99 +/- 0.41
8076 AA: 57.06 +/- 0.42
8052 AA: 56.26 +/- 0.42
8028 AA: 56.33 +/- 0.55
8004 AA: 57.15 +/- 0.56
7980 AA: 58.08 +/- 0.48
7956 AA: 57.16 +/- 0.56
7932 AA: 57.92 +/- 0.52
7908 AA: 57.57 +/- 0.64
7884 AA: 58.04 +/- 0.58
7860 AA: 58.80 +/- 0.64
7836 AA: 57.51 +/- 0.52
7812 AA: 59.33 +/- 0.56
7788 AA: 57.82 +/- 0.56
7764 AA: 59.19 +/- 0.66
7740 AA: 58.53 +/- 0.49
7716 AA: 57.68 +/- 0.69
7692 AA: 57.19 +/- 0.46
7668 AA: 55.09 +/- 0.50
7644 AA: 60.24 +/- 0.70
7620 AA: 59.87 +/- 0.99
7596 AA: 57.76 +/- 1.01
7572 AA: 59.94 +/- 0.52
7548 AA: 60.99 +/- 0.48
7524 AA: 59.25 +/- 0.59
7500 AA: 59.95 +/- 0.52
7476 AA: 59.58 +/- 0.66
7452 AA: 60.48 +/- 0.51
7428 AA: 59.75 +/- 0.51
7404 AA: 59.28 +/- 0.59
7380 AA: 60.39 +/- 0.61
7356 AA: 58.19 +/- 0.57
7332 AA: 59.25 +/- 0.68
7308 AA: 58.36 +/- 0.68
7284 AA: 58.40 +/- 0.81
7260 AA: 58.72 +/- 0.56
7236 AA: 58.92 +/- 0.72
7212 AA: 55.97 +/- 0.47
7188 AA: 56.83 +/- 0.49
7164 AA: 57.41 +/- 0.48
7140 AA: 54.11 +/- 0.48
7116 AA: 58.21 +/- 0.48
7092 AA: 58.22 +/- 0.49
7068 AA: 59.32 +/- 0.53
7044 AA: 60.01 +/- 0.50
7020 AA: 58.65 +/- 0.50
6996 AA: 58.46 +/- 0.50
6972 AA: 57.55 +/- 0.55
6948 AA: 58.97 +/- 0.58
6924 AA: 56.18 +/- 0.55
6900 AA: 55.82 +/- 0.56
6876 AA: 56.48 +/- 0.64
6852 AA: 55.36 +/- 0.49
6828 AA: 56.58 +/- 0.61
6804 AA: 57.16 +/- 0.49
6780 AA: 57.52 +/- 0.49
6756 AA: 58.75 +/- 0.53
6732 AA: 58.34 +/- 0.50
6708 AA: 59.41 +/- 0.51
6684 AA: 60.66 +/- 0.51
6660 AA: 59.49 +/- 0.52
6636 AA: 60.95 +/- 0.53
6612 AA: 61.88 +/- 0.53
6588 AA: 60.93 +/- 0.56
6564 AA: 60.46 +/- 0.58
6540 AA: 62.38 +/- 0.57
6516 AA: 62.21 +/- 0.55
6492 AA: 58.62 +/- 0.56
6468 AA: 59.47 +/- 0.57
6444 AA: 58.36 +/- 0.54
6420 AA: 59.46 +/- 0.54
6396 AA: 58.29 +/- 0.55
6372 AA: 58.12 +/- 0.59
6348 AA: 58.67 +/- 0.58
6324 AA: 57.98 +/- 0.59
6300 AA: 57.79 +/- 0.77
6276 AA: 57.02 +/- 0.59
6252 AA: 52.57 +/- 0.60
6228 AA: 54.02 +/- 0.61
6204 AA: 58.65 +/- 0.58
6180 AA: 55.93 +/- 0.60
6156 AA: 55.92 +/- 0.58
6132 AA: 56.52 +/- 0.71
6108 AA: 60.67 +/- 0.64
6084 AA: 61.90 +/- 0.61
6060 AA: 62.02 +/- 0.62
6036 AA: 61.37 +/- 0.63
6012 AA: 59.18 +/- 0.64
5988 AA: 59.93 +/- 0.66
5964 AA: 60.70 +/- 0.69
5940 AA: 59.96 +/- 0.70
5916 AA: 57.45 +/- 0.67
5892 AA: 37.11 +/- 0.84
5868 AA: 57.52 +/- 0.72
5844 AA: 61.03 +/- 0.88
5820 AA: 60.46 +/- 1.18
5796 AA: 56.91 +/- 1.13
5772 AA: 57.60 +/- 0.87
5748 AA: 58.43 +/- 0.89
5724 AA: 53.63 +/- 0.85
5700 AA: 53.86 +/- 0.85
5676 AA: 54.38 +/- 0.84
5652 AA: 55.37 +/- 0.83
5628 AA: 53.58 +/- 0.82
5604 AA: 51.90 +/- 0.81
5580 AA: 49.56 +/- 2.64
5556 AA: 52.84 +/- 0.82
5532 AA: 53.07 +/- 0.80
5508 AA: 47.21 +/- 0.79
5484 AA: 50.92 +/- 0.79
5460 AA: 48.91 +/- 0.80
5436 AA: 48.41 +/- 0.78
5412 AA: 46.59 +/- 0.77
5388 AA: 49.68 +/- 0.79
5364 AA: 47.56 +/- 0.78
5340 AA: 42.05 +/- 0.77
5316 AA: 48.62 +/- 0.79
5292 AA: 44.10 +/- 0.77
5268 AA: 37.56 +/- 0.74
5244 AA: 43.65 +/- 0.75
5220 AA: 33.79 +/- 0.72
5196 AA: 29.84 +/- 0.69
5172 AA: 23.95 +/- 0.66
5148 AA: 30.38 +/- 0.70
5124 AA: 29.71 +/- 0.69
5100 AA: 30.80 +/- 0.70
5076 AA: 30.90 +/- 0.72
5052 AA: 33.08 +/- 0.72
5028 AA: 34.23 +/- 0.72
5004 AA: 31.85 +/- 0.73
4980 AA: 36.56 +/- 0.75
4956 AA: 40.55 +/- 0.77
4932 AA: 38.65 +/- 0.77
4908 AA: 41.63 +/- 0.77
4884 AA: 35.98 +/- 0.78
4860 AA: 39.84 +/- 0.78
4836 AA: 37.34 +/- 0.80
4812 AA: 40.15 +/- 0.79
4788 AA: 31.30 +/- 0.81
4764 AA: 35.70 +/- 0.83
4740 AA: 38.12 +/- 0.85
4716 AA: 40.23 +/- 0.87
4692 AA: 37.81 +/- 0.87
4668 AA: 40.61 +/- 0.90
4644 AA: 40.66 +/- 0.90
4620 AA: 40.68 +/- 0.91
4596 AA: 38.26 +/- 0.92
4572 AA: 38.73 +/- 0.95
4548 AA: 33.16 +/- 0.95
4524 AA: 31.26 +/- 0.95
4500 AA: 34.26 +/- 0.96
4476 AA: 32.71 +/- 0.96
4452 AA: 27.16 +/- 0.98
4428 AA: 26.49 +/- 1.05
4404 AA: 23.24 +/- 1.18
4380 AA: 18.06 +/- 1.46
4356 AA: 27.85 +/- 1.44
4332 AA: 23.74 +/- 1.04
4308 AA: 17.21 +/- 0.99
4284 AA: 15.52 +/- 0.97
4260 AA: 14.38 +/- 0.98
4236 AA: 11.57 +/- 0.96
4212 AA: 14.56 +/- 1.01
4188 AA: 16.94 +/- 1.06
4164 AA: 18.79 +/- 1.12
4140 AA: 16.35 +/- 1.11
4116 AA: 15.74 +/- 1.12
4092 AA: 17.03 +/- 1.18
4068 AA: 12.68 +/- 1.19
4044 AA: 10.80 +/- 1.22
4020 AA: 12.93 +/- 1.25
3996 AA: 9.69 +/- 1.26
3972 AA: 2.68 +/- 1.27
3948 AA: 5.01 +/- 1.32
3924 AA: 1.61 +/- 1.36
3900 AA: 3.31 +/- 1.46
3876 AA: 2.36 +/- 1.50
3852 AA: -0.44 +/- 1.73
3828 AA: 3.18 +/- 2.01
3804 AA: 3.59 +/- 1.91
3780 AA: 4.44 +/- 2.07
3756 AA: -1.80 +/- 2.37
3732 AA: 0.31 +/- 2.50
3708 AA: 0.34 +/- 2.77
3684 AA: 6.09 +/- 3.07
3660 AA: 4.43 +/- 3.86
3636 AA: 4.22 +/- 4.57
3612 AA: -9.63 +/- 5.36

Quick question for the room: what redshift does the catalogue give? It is 0.000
